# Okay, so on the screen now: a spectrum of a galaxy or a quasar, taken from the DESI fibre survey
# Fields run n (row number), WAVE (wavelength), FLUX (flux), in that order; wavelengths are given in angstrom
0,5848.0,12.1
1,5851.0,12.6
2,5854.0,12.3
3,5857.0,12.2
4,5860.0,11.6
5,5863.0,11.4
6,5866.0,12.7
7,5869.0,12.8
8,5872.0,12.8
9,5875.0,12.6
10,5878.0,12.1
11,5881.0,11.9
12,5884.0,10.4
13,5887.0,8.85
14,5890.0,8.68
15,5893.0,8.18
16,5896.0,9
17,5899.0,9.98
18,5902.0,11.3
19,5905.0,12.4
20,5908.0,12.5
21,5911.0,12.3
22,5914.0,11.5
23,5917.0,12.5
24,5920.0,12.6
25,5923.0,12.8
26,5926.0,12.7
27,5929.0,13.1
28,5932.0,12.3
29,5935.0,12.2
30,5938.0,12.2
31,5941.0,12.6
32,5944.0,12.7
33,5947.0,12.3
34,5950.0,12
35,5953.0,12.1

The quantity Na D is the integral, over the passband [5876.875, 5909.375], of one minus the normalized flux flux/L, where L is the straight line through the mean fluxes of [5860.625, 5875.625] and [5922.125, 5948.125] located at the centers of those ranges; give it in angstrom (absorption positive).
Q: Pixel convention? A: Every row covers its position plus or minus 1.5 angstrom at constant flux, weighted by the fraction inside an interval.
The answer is 5.2 angstrom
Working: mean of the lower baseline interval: 12.4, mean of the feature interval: 10.5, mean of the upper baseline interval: 12.5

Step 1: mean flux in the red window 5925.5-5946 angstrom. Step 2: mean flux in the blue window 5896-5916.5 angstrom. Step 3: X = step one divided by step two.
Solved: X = 1.09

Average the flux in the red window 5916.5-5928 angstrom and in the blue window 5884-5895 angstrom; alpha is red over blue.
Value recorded 1.4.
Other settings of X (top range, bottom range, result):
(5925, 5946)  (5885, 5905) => 1.31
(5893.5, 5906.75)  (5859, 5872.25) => 0.86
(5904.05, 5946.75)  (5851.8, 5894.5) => 1.10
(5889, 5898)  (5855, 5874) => 0.71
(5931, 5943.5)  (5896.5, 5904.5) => 1.16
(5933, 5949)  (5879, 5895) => 1.28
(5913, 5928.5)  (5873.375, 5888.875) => 1.12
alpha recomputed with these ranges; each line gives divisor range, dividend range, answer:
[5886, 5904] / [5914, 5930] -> 1.34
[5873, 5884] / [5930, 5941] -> 1.03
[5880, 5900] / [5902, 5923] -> 1.29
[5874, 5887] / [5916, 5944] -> 1.10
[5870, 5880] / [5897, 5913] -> 0.93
